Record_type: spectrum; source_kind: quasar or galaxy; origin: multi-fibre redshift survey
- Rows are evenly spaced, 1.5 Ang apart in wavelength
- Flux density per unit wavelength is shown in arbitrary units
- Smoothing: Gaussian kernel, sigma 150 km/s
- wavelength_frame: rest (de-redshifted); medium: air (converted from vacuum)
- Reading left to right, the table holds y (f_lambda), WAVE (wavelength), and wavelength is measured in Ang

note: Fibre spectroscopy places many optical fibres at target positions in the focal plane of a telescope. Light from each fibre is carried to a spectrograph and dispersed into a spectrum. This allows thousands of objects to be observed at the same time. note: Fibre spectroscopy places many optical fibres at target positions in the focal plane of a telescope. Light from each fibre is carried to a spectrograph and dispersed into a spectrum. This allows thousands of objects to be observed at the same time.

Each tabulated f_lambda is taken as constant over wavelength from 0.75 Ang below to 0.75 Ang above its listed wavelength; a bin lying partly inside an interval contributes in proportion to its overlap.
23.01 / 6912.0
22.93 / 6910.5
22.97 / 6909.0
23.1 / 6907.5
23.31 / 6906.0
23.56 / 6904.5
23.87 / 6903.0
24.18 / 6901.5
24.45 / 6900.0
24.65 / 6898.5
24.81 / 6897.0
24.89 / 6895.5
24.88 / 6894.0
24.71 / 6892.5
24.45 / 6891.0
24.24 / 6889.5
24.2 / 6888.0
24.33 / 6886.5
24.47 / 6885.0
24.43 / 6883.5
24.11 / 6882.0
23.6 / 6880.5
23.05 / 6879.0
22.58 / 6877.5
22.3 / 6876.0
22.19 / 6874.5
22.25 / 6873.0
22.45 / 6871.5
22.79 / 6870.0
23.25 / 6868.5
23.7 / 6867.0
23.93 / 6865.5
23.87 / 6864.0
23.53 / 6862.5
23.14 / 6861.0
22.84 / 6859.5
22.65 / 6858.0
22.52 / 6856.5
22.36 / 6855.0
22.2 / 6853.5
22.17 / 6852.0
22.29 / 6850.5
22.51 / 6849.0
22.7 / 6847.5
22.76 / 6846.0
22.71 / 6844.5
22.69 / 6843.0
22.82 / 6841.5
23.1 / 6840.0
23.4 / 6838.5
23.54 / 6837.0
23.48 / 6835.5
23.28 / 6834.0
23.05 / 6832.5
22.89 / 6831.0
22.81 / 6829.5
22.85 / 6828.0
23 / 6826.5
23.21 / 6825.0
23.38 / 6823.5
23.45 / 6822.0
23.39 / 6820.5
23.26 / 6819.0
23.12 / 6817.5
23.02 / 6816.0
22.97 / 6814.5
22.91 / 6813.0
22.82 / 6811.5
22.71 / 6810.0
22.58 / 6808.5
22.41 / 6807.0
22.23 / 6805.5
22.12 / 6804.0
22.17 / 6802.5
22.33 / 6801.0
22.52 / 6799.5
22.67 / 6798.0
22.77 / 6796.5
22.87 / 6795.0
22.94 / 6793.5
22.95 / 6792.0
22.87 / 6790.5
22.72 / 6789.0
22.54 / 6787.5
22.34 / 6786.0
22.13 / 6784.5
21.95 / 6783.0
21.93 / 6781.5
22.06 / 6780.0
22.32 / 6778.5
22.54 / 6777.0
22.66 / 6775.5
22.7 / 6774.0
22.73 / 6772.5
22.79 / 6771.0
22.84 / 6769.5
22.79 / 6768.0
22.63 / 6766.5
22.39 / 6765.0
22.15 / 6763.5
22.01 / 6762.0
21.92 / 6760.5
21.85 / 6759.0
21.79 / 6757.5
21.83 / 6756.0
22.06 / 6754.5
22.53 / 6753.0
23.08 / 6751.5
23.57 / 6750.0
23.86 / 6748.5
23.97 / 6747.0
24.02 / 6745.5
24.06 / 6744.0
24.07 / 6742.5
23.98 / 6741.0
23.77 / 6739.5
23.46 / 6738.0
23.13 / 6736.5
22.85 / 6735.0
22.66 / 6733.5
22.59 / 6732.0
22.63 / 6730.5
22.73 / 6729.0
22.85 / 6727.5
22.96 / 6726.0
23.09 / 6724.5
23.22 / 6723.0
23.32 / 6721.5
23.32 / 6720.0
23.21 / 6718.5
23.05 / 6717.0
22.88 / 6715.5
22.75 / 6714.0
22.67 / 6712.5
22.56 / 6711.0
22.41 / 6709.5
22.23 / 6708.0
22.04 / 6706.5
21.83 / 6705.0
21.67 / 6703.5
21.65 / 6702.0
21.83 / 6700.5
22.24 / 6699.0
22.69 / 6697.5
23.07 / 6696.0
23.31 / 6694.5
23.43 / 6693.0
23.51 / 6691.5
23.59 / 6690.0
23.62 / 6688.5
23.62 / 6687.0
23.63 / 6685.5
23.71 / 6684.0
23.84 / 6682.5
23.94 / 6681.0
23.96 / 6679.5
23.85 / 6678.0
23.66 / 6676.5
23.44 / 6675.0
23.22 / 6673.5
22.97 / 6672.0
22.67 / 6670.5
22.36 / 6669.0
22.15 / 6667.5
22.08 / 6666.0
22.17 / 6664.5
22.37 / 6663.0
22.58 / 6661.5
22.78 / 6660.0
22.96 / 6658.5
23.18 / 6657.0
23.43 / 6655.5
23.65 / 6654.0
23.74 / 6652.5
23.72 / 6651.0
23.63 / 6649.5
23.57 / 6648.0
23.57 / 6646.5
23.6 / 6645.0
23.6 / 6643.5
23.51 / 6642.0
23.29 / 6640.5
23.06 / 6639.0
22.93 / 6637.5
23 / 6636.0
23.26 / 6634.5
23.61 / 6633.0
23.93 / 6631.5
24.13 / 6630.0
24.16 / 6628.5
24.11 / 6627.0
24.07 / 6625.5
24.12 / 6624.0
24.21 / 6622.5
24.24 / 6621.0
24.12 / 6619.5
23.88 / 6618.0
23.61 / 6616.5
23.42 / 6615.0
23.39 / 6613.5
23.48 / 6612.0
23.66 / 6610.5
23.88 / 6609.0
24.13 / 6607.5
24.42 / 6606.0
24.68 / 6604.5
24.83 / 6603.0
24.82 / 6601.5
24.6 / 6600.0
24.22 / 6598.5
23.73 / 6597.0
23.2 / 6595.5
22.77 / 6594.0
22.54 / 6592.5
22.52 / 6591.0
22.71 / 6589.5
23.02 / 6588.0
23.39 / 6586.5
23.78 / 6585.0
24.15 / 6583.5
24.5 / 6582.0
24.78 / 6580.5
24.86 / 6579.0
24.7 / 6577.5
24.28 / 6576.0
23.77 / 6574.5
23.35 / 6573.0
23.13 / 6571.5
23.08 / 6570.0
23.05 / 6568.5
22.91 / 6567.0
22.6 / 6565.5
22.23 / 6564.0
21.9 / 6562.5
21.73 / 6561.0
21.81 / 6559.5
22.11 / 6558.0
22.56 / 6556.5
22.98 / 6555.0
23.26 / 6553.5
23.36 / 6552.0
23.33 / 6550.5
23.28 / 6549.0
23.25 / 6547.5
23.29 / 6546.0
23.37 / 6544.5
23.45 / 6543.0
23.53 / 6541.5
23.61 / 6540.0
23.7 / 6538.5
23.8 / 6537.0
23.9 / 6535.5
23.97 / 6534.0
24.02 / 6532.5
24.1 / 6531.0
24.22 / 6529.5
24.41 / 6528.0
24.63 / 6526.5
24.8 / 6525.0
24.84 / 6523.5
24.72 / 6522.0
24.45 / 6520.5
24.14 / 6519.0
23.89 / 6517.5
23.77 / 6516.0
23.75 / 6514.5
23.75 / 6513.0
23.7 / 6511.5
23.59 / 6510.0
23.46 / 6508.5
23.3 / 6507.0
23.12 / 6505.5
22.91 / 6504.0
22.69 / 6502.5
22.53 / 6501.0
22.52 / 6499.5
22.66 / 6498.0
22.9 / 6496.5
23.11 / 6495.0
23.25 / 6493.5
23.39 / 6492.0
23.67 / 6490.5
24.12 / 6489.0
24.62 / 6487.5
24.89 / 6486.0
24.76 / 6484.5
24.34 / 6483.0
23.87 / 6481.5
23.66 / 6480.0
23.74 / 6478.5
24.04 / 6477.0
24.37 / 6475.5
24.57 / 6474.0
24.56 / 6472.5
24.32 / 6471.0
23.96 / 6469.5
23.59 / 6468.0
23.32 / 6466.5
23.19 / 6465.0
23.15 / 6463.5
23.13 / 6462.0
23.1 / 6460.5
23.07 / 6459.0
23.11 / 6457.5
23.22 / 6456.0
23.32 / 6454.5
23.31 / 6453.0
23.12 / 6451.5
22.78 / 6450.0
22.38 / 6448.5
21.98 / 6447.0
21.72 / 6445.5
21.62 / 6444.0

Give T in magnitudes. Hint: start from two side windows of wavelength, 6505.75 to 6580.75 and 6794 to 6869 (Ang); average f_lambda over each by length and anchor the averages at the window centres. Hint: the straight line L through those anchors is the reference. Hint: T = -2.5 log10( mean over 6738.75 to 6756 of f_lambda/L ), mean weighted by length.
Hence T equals -0.02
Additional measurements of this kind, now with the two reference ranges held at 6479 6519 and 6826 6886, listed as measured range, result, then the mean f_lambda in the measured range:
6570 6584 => -0.03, 24.1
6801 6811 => 0.03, 22.4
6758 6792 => 0.03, 22.4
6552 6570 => 0.04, 22.5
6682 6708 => 0.02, 22.9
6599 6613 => -0.04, 24.3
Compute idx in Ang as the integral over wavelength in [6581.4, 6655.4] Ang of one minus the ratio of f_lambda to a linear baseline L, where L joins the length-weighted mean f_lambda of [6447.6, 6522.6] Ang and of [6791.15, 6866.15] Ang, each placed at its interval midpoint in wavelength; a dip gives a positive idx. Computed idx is -1.3 Ang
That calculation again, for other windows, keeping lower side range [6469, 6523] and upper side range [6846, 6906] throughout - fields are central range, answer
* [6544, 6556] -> 0.2 Ang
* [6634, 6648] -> 0.2 Ang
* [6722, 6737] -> 0.4 Ang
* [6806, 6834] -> 0.6 Ang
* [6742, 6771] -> 0.9 Ang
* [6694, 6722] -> 1.2 Ang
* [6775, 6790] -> 0.8 Ang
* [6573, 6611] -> -0.4 Ang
